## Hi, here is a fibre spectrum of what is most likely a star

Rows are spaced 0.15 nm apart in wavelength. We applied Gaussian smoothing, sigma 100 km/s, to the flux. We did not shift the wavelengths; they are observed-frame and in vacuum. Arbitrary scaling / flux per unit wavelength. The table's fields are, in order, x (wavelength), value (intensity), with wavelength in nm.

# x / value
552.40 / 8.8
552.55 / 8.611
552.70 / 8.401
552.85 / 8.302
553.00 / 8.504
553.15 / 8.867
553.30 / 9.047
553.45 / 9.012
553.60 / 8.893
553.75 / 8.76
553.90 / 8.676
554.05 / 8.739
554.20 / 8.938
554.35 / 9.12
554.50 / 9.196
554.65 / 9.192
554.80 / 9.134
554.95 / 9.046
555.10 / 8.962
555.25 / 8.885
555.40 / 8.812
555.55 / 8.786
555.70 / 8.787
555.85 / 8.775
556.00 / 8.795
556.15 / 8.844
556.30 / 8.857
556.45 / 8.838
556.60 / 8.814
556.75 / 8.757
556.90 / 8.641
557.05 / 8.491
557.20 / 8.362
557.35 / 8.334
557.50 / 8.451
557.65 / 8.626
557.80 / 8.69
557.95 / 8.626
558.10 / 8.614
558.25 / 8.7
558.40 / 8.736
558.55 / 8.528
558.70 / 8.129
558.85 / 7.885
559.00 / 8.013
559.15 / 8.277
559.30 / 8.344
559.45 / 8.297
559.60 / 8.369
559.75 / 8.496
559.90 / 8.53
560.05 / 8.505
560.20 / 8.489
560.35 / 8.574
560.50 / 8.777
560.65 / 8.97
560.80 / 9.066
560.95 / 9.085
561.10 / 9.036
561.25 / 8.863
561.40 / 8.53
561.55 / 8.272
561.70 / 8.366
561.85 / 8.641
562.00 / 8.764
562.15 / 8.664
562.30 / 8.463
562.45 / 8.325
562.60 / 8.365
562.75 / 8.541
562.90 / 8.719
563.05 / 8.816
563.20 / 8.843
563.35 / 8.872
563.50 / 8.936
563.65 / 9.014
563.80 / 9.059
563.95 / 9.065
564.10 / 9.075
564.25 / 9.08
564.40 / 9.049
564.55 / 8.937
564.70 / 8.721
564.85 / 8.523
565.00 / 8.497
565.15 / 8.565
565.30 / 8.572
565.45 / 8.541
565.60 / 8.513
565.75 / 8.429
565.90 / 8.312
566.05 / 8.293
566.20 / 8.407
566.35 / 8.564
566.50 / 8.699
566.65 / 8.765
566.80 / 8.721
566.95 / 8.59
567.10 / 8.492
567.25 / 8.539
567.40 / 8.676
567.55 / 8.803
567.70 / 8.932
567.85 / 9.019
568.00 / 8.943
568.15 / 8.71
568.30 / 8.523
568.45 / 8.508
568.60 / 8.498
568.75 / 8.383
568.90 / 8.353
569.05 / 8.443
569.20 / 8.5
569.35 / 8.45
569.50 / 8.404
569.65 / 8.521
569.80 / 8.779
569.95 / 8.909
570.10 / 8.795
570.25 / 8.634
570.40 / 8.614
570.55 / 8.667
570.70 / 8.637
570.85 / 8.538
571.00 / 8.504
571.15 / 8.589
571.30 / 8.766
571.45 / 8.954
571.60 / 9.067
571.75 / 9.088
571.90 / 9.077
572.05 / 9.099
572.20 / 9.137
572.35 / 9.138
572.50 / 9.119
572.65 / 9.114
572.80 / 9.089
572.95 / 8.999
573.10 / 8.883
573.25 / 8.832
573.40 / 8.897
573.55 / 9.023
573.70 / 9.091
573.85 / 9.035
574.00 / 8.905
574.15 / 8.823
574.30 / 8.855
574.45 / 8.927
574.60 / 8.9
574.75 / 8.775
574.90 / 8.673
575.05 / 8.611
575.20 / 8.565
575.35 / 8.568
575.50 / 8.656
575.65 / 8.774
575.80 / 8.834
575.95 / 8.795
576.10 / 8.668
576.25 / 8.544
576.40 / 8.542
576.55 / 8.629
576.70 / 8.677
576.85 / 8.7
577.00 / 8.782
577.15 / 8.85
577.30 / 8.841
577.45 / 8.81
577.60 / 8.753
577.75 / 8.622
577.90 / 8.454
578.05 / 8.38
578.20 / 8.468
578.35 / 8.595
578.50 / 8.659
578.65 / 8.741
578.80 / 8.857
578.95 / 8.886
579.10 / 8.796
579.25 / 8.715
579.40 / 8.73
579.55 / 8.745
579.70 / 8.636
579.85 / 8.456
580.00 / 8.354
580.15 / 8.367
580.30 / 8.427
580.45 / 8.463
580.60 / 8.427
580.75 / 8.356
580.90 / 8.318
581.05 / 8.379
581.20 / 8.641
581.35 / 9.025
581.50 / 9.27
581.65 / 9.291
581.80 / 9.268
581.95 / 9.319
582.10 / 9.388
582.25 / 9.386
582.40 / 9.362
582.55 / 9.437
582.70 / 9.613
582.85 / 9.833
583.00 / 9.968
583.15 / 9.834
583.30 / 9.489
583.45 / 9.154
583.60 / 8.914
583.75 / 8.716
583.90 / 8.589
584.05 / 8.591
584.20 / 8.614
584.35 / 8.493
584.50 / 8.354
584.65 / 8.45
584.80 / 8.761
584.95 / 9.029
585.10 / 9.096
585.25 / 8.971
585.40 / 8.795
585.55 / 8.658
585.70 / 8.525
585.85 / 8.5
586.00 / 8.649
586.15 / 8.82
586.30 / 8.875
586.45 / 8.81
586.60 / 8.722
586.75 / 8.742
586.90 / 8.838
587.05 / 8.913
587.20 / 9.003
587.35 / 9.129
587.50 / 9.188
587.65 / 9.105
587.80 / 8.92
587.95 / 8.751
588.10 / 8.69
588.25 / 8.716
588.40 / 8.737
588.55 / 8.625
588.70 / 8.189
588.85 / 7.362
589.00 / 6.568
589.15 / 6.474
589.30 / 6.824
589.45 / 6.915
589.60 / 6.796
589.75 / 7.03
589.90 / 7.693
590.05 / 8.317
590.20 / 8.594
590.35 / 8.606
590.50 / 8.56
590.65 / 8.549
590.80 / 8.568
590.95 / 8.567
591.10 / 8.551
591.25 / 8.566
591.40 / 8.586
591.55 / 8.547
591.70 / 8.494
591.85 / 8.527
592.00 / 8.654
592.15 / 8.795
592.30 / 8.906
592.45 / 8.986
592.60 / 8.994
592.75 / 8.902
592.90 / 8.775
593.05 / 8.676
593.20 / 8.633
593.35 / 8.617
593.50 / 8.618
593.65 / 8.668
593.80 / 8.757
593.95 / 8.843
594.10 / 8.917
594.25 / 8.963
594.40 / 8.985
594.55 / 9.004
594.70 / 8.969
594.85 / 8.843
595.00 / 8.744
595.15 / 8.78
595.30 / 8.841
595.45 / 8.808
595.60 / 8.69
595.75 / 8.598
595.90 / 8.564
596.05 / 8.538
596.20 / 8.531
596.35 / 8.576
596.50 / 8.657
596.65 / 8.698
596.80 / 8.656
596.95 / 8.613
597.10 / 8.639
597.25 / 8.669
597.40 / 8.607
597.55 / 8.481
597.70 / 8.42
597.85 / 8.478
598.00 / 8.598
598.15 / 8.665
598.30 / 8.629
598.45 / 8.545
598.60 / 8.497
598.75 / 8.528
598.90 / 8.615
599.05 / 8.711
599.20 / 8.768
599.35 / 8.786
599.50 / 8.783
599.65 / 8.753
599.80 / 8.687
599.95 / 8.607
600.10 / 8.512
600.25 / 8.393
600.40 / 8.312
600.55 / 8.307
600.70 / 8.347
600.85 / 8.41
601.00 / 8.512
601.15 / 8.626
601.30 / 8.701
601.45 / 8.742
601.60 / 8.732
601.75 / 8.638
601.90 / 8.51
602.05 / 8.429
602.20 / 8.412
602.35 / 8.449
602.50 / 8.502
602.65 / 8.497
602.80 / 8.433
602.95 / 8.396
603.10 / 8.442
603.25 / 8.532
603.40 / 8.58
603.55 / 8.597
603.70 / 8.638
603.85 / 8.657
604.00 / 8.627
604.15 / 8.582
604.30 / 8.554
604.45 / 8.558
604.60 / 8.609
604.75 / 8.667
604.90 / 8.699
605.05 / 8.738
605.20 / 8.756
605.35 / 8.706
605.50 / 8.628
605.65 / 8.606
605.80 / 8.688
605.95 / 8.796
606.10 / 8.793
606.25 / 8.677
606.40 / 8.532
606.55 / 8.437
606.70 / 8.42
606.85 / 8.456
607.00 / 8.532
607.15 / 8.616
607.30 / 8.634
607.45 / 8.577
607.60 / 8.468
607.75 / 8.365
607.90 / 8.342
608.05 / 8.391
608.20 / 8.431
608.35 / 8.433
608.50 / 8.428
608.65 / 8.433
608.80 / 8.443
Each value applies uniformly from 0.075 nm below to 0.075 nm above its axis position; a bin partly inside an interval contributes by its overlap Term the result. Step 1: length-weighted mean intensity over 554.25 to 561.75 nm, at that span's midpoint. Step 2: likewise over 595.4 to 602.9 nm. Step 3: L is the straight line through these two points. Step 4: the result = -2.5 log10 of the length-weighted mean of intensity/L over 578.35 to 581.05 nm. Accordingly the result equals 0.01 mag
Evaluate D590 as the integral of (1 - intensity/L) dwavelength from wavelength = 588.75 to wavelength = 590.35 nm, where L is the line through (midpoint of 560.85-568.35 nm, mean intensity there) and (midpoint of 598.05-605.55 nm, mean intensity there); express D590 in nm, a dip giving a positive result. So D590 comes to 0.24 nm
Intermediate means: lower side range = 8.7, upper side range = 8.58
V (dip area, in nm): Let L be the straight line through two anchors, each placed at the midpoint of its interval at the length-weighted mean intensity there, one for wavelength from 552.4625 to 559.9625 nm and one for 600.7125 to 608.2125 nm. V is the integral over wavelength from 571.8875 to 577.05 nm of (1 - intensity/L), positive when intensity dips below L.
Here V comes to -0.13 nm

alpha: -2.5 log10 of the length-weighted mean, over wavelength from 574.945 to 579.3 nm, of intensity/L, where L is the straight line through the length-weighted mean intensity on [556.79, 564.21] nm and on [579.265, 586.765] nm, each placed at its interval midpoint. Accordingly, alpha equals 0.02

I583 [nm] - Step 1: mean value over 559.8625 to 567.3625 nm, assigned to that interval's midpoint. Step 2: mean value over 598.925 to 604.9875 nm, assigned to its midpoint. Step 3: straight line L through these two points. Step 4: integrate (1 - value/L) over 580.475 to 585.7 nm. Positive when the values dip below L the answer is -0.217 nm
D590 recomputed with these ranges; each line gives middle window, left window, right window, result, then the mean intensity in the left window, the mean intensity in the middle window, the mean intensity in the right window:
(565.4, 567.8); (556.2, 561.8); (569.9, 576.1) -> 0.038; 8.57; 8.58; 8.85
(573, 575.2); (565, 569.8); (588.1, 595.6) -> -0.086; 8.57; 8.86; 8.43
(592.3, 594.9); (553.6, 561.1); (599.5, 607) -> -0.072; 8.69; 8.83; 8.57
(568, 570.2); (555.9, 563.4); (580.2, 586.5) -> 0.039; 8.59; 8.57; 8.92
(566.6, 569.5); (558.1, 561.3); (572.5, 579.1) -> 0.017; 8.55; 8.62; 8.77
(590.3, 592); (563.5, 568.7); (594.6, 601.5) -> 0.015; 8.7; 8.56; 8.62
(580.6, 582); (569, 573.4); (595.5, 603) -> -0.019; 8.81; 8.84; 8.57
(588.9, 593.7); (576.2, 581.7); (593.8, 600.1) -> 0.230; 8.65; 8.26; 8.69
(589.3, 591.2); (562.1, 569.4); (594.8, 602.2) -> 0.132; 8.66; 8.02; 8.6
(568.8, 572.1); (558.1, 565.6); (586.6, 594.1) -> -0.044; 8.64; 8.69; 8.44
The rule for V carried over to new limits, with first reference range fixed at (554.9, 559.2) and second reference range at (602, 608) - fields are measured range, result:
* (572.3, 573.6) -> -0.061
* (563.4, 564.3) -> -0.044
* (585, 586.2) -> -0.023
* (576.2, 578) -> -0.017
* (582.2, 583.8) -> -0.158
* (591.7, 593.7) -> -0.038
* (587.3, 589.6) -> 0.132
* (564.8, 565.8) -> 0.010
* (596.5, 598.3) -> -0.005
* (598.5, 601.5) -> -0.002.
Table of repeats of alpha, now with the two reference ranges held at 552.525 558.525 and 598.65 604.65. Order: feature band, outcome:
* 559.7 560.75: 0.01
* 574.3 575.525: -0.01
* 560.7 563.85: 0.00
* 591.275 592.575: -0.01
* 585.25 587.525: -0.02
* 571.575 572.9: -0.05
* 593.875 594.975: -0.04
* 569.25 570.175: 0.01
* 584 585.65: -0.01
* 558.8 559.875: 0.06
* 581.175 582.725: -0.08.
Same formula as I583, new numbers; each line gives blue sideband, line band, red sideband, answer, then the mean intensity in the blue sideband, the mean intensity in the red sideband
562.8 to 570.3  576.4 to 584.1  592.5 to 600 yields -0.15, 8.68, 8.7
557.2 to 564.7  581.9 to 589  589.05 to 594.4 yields -0.37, 8.64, 8.38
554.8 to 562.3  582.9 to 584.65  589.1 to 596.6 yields -0.09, 8.63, 8.5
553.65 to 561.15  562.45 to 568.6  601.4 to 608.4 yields -0.02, 8.69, 8.56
